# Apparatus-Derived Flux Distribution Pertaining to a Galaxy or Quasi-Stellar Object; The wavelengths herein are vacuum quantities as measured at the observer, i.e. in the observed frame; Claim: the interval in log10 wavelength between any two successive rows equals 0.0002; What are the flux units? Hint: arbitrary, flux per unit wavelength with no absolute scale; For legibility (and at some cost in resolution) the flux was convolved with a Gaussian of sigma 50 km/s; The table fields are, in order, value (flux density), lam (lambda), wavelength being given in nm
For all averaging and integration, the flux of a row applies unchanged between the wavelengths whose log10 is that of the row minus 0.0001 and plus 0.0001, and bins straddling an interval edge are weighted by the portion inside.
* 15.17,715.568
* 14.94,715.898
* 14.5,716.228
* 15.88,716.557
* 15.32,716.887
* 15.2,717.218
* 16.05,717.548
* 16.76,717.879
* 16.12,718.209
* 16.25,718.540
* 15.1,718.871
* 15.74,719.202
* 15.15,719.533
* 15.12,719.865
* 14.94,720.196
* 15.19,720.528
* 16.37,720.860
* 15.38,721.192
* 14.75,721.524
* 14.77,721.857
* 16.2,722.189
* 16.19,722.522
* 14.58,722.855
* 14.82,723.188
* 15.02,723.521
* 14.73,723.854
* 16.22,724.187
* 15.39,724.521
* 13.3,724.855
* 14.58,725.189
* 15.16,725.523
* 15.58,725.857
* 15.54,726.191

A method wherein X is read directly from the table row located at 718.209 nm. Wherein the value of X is 16.12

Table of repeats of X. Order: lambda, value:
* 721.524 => 14.75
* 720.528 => 15.19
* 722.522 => 16.19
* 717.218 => 15.2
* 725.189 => 14.58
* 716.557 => 15.88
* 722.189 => 16.2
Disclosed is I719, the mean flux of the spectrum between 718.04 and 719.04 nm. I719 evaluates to 15.8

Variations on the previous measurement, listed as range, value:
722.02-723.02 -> 15.7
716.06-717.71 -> 15.4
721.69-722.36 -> 15.5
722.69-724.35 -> 15.1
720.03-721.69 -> 15.3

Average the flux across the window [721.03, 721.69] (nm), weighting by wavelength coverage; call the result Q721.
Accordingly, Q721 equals 15.1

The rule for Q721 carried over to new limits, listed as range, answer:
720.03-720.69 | 15.1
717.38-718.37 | 16.3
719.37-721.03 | 15.4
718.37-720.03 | 15.5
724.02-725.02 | 15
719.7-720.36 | 15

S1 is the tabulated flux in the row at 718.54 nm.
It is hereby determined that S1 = 16.25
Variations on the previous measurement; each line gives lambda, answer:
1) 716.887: 15.32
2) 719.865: 15.12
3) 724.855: 13.3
